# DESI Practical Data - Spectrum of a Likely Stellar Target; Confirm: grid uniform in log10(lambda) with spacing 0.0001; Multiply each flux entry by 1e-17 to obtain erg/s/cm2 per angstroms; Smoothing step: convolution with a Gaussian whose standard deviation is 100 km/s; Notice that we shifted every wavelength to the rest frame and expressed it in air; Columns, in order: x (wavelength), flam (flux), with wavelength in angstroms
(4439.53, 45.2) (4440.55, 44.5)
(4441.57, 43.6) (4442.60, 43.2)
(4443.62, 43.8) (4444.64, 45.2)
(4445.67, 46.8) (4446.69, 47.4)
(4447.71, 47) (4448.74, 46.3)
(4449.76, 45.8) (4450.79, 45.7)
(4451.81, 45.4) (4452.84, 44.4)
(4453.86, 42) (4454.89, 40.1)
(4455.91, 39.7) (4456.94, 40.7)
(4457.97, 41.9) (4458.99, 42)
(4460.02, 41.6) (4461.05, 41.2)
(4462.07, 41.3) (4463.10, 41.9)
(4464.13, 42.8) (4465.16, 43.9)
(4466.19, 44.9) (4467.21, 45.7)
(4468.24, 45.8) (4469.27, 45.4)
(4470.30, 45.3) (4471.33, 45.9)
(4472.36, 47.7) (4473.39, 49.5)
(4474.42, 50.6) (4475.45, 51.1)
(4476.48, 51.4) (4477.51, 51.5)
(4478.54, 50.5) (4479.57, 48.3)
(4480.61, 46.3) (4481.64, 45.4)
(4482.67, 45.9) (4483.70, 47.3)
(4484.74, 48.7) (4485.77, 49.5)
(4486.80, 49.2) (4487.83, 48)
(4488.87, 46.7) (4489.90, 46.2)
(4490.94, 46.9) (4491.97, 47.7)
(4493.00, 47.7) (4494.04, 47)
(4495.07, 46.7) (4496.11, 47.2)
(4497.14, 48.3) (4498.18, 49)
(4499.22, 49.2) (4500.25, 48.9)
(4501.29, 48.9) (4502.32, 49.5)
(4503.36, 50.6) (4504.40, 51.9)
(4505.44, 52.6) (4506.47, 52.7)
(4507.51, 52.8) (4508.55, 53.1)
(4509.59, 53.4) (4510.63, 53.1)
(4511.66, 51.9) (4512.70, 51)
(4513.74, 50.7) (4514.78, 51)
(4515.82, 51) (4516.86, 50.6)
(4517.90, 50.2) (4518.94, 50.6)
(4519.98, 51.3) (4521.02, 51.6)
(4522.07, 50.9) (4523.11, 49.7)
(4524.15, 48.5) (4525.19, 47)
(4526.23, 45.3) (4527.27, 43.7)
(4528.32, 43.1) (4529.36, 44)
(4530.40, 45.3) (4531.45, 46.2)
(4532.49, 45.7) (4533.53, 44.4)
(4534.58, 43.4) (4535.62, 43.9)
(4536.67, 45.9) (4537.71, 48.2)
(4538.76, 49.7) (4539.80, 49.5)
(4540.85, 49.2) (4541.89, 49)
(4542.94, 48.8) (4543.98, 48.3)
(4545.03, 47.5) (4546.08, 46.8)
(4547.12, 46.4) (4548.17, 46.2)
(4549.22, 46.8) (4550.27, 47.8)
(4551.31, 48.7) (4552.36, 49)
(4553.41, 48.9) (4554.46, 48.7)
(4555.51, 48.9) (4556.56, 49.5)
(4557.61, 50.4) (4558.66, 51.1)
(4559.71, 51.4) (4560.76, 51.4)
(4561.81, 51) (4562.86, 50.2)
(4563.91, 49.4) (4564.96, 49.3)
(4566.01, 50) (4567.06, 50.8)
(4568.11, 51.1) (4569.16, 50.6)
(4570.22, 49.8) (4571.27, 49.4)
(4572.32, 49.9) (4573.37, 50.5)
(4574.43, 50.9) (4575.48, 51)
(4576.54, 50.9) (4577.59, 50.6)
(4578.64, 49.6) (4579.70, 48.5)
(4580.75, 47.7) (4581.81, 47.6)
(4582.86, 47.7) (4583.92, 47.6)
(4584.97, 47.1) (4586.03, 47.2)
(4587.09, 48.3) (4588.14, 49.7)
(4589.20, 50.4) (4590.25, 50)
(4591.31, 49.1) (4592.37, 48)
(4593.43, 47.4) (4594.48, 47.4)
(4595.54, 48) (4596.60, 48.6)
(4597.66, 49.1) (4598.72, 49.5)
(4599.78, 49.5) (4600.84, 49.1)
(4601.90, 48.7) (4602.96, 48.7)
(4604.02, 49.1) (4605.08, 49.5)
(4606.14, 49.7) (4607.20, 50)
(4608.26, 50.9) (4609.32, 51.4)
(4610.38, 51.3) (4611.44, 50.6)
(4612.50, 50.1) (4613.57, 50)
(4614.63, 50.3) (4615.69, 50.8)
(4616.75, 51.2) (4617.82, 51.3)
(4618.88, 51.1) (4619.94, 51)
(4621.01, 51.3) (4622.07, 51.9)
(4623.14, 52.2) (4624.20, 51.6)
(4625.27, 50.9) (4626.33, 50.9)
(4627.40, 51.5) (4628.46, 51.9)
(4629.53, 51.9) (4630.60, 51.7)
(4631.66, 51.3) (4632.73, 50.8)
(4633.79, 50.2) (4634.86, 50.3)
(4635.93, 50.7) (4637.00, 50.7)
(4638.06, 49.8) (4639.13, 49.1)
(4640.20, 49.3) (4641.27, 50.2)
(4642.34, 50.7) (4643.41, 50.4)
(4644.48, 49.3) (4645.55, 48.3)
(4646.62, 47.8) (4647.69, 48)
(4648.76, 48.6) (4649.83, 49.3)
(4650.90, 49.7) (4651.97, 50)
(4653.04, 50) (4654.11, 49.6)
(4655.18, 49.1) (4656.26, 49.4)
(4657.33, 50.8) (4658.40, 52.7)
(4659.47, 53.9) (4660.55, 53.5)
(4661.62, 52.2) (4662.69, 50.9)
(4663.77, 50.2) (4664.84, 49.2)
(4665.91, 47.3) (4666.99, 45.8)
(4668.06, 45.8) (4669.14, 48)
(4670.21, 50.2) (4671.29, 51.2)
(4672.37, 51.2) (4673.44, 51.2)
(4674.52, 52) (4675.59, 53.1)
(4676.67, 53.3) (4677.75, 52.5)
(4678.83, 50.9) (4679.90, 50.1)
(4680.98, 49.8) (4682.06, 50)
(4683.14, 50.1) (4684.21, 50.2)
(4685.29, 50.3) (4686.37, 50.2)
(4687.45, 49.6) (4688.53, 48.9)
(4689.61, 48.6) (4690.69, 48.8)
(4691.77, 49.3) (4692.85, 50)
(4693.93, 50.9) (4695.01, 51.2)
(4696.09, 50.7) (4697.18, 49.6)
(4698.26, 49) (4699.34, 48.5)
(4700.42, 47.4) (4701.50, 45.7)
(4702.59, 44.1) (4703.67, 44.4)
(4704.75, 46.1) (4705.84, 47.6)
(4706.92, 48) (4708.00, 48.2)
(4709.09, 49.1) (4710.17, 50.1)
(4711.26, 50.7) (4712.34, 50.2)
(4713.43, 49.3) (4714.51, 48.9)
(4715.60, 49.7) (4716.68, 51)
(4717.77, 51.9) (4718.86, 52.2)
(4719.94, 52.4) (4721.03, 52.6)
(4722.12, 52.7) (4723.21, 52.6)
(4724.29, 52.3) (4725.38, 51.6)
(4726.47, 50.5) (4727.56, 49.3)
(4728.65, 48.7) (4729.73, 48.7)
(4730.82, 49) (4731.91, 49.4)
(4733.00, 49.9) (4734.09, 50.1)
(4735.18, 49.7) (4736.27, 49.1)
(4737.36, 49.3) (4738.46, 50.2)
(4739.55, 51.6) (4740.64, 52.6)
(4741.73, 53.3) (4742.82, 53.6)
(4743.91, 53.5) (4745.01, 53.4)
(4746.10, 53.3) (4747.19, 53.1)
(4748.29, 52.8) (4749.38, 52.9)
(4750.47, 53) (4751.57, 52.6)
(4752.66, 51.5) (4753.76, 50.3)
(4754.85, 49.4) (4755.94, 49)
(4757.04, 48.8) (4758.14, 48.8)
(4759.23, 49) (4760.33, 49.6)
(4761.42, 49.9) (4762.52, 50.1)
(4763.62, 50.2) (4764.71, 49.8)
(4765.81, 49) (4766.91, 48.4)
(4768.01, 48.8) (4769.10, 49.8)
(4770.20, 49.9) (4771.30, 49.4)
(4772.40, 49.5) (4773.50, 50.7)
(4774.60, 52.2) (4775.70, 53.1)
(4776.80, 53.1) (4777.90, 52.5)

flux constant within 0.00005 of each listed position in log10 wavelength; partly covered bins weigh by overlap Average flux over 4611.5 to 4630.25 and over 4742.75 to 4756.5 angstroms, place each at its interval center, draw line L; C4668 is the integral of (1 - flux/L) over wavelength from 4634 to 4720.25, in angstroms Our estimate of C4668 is 3.1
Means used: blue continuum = 51.1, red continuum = 52.1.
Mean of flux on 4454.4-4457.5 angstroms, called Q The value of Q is 40.2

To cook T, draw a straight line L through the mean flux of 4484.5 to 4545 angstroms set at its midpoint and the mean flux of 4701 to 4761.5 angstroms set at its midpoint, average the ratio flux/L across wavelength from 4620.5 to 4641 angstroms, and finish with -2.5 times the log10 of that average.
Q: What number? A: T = -0.03 mag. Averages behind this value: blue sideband 48.7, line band 50.9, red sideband 50.3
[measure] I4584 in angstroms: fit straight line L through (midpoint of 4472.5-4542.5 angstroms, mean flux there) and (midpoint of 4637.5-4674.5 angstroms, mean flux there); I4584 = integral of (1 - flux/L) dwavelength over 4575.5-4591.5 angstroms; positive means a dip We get 0.1 angstroms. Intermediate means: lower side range 48.7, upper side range 49.8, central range 48.9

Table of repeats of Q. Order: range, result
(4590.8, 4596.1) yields 48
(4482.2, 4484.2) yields 46.7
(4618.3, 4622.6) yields 51.4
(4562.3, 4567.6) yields 50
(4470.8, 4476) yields 49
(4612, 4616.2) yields 50.3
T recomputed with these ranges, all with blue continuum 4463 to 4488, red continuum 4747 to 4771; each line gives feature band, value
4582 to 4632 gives -0.026 mag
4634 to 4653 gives -0.010 mag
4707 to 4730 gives -0.016 mag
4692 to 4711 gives 0.030 mag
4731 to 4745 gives -0.021 mag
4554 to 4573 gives -0.042 mag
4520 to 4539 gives 0.032 mag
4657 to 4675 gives -0.023 mag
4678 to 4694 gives -0.008 mag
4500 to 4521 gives -0.079 mag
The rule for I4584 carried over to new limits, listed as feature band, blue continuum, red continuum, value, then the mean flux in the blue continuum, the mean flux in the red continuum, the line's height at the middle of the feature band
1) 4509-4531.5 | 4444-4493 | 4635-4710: -1.1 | 45.9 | 49.6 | 46.8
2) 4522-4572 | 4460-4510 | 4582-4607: 0.2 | 47.9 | 48.7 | 48.3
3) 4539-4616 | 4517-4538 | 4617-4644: -0.6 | 47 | 50.9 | 48.9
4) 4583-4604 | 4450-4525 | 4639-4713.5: 0.1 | 47.7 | 49.6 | 48.8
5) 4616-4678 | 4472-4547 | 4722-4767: -0.7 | 48.7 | 50.8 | 49.9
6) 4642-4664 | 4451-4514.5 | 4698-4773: -0.4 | 47.3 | 50.1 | 49.2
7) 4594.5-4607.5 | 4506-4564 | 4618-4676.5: 0.2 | 48.8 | 50.4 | 49.7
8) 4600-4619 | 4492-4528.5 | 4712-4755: 0.1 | 49.8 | 51.2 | 50.4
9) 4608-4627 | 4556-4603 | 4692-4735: -0.6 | 49.4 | 49.6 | 49.5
